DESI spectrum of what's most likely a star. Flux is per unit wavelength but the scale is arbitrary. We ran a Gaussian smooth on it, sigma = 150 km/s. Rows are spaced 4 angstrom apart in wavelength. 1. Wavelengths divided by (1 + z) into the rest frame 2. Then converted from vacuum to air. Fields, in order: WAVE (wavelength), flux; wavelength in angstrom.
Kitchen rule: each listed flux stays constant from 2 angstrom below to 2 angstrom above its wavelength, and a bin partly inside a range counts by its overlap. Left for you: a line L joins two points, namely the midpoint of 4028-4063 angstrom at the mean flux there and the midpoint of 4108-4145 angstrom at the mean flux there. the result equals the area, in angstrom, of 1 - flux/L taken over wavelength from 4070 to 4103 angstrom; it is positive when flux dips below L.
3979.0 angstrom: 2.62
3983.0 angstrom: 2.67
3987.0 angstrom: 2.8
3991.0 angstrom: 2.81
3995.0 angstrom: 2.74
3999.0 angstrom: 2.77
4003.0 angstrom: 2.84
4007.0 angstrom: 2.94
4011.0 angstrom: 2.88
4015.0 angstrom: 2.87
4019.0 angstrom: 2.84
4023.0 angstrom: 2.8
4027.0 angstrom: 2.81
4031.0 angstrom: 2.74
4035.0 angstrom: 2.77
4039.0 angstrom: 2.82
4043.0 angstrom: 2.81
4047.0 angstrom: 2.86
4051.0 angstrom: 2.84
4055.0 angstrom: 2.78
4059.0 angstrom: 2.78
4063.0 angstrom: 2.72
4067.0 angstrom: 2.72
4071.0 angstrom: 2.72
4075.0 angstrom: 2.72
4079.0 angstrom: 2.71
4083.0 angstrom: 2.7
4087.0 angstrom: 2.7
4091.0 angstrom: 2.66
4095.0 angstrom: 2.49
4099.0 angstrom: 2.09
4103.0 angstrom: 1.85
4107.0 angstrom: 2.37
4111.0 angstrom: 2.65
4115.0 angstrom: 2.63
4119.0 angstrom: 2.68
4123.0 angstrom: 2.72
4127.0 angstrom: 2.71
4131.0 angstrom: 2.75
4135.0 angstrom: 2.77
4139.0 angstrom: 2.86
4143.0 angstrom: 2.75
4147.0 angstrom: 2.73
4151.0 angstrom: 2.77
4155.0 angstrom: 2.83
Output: 2.5 angstrom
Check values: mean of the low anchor 2.8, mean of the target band 2.55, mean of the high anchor 2.71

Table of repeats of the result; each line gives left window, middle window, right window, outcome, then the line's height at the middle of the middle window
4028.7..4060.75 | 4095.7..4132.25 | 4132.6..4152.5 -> 3.9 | 2.78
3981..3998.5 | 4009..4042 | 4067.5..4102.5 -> -1.6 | 2.69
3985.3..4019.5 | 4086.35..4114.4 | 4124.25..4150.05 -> 3.9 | 2.78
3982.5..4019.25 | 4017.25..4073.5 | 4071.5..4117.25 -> -2.3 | 2.67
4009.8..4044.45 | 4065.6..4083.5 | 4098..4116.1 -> -1.4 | 2.52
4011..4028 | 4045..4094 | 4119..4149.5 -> 1.1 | 2.8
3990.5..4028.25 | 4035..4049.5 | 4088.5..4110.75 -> -1.0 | 2.65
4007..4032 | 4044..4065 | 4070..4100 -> -0.6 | 2.72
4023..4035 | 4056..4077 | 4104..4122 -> -0.5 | 2.68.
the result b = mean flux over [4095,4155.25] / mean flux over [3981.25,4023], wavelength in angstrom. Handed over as 0.92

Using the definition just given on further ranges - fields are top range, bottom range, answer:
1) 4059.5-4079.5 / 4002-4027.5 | 0.95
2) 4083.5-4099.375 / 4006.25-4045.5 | 0.90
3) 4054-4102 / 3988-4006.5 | 0.94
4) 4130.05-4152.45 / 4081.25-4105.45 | 1.15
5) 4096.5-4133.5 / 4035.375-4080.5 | 0.90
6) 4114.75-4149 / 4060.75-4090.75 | 1.01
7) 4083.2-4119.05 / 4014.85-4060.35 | 0.88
